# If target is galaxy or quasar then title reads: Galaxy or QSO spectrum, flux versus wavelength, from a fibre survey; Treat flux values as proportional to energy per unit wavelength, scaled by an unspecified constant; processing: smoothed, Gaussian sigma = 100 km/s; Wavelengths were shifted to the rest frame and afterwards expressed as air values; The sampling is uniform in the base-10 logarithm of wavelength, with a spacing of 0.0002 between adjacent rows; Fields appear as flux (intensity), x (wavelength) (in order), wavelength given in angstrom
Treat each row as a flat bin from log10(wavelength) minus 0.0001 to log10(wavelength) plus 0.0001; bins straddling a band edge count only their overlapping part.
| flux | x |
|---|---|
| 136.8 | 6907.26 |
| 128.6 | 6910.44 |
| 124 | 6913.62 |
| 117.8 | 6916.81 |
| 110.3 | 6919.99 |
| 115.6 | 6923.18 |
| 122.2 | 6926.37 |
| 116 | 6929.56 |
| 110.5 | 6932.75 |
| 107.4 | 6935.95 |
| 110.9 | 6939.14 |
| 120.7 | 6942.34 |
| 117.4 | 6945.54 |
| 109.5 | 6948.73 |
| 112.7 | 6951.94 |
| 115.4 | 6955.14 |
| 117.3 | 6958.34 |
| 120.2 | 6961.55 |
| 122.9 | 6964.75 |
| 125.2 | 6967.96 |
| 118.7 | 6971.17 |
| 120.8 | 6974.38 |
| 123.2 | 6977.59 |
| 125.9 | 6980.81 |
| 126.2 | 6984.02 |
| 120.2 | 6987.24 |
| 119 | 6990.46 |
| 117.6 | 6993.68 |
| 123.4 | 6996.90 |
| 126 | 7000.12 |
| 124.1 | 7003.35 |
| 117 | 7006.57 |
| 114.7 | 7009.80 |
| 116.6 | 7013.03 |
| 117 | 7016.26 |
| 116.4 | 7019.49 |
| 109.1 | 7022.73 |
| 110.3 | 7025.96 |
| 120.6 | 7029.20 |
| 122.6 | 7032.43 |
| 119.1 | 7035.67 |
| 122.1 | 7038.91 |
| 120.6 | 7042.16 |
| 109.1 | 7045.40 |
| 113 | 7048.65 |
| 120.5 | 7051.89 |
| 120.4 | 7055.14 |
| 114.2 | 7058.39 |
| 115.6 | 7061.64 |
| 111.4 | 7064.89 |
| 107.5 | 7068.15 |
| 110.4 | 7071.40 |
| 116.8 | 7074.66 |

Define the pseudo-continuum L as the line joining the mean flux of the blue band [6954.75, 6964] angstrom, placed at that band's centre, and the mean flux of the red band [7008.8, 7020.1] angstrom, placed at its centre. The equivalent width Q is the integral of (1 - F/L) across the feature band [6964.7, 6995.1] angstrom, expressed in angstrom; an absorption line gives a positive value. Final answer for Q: -1.11 angstrom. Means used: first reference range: 118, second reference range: 116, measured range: 122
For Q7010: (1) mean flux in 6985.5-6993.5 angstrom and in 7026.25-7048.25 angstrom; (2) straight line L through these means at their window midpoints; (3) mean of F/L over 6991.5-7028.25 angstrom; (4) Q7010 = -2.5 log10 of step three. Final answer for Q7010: 0.01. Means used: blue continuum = 119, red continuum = 118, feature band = 118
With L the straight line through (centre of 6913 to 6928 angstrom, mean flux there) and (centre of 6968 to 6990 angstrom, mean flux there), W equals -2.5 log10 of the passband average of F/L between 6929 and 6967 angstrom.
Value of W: 0.04 mag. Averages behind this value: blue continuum 118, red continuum 123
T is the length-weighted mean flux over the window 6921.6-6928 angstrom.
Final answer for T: 119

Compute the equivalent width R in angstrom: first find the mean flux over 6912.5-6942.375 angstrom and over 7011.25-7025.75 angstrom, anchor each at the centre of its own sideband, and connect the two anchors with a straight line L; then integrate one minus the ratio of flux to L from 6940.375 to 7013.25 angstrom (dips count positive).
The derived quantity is -3.2 angstrom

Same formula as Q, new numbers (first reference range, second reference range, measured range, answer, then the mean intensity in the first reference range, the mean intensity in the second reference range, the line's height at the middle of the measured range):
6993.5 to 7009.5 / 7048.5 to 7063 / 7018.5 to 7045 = 0.4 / 121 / 117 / 119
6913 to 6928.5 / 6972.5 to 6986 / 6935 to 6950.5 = 0.8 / 118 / 124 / 120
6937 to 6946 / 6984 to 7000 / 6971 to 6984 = -0.4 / 116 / 121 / 120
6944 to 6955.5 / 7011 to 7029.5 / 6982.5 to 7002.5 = -1.4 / 114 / 115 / 114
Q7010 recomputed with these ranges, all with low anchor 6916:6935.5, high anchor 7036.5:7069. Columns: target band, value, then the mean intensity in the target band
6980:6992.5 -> -0.07 mag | 122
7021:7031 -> 0.02 mag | 114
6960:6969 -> -0.07 mag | 123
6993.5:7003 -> -0.07 mag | 123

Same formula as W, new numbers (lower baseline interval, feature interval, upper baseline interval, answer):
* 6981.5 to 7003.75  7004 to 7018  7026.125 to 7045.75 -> 0.04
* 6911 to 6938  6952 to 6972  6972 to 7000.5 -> 0.00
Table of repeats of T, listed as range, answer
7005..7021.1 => 116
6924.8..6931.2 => 119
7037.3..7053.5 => 117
